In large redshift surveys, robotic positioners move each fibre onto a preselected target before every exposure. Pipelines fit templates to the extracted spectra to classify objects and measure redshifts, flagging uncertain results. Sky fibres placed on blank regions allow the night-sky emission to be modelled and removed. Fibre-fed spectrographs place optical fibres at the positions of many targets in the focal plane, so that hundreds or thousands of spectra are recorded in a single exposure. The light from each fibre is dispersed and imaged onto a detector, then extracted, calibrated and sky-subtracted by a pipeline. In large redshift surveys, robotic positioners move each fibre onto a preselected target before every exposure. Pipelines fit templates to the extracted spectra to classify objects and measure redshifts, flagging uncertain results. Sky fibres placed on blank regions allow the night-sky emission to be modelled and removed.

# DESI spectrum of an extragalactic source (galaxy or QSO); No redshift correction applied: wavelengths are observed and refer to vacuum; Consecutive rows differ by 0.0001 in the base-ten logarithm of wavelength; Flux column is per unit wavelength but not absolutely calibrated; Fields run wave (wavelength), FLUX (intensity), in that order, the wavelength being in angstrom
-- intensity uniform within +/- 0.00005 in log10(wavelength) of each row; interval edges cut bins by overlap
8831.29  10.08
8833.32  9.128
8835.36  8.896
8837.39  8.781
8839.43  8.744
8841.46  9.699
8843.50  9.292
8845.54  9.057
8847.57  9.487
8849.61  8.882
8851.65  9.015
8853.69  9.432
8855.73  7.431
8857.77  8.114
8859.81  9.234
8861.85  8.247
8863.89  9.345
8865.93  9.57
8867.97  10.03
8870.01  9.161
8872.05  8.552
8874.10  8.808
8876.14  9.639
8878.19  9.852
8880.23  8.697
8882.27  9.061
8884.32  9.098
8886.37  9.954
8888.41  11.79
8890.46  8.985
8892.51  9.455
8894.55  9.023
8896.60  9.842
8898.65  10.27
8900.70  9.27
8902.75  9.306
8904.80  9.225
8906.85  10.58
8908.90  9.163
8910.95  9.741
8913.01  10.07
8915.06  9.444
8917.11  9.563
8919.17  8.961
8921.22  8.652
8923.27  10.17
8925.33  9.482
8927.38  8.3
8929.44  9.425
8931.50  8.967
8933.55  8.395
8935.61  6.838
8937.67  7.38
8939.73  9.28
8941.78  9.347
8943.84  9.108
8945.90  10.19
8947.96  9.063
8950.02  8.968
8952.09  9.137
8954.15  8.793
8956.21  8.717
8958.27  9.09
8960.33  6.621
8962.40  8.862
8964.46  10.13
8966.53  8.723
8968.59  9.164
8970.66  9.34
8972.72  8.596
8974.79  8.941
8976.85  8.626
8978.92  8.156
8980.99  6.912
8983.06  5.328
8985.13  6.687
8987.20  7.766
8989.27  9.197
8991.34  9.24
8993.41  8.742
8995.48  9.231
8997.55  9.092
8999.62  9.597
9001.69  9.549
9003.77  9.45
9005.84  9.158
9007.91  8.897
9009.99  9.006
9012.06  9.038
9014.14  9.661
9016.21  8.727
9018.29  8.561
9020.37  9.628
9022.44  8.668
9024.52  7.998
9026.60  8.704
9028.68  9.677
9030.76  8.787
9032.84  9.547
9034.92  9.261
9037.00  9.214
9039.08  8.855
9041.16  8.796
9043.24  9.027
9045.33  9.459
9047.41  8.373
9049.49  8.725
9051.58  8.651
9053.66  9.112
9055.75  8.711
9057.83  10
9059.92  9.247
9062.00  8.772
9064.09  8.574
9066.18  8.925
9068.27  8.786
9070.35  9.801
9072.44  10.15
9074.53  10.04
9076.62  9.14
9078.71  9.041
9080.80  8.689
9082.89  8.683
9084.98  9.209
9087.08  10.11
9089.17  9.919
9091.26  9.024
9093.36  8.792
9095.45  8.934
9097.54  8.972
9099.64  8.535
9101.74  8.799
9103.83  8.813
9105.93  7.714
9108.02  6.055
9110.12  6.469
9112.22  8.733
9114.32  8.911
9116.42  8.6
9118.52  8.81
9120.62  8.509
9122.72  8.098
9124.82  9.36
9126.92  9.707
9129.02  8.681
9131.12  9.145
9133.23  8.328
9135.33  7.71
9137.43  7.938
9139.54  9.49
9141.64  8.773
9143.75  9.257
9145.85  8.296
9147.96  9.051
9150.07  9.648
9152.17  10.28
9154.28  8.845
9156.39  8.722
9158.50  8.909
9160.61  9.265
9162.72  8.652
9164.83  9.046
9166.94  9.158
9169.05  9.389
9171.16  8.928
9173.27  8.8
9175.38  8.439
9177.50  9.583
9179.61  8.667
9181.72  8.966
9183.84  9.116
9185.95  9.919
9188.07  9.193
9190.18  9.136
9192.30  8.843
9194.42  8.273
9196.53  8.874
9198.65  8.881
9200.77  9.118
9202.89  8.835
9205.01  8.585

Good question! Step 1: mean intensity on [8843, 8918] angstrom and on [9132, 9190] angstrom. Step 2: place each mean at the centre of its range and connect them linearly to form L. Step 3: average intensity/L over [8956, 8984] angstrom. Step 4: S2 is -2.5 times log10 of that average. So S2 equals 0.11 mag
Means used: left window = 9.34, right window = 8.98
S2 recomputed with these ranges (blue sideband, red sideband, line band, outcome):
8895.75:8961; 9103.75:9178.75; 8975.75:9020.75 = 0.04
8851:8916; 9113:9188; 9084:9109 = 0.03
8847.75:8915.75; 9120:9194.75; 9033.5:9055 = 0.02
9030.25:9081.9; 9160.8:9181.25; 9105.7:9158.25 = 0.05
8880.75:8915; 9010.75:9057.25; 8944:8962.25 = 0.07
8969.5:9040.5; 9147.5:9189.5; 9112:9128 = 0.02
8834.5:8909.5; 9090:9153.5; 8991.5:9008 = -0.03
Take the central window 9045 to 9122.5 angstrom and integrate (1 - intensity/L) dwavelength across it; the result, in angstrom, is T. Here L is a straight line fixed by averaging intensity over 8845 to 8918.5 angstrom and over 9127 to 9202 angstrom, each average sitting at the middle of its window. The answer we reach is 1.9 angstrom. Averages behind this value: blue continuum 9.34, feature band 8.84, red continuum 8.96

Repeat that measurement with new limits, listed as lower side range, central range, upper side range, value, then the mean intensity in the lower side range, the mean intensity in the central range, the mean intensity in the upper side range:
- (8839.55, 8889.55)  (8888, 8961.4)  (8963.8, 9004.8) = -2.02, 9.22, 9.16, 8.61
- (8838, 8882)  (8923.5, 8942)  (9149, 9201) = 0.87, 9.06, 8.64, 9.07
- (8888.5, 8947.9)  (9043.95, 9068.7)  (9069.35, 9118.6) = -0.08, 9.27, 8.95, 8.83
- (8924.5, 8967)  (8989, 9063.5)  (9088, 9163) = -2.54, 8.8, 9.06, 8.72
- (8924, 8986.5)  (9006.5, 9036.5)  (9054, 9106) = -0.55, 8.55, 9.02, 9.12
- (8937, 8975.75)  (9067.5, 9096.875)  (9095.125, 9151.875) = -2.16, 8.93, 9.31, 8.59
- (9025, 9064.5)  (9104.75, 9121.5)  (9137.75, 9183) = 1.95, 9.02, 7.97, 9.04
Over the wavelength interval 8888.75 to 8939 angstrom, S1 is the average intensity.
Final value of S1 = 9.22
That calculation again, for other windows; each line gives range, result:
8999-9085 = 9.09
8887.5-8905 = 9.69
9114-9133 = 8.84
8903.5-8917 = 9.69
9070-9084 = 9.34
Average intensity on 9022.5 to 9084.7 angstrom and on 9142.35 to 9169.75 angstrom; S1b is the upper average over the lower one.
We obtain 1.0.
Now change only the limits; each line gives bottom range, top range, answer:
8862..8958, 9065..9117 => 0.95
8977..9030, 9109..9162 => 1.01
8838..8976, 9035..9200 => 0.97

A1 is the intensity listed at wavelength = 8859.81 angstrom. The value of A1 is 9.234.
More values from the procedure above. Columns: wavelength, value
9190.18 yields 9.136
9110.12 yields 6.469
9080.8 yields 8.689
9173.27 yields 8.8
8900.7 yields 9.27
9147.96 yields 9.051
